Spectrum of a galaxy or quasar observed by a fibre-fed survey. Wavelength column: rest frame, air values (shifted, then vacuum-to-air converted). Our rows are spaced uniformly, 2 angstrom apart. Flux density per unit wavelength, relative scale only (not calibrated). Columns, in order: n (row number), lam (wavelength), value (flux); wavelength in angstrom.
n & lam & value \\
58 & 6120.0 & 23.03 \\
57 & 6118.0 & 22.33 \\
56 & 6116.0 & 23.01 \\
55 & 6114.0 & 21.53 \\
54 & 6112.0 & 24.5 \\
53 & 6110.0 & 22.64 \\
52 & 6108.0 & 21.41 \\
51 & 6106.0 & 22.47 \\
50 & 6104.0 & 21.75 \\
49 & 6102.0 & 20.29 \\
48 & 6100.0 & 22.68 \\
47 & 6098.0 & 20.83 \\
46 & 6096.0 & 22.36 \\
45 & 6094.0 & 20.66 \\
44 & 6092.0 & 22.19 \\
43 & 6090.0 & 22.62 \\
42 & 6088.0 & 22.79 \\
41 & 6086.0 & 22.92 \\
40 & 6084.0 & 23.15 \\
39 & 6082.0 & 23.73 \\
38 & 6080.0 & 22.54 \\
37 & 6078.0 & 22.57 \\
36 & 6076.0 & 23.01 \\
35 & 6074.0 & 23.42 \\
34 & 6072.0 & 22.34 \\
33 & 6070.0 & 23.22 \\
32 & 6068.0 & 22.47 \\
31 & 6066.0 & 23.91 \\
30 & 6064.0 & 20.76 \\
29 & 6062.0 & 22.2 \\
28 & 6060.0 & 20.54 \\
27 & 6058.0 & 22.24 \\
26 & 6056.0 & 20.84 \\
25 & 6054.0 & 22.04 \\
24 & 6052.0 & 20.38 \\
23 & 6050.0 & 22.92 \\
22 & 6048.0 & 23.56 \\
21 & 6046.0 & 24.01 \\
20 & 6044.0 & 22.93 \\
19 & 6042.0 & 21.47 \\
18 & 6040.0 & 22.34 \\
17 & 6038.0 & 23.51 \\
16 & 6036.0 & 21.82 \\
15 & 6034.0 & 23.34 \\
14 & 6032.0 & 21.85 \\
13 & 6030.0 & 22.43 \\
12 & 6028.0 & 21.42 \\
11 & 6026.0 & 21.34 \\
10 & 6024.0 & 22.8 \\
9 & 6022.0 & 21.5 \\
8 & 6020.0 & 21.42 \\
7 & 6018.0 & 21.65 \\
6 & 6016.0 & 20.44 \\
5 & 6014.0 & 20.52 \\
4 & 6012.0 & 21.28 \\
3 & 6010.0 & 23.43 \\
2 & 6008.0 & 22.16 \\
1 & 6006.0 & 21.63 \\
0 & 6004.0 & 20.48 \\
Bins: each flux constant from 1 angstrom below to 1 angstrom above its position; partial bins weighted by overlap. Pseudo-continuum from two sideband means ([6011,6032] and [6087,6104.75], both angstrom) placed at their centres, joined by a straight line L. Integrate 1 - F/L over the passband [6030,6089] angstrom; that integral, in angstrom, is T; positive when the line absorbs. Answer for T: -2.3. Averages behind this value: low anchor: 21.5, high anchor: 21.8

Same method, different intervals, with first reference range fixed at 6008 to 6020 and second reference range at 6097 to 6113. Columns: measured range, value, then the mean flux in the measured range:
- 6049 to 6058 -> 0.1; 21.6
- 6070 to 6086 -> -0.8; 23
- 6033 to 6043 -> -0.4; 22.5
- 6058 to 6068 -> -0.1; 22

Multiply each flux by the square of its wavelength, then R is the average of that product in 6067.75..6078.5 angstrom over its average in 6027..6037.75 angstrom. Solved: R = 1.0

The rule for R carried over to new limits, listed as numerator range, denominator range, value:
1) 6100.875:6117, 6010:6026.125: 1.06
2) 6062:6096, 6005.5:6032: 1.06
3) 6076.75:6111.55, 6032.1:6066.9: 1.01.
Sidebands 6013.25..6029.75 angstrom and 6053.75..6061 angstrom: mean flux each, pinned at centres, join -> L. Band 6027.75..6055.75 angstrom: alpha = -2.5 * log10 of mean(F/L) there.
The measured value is -0.05 mag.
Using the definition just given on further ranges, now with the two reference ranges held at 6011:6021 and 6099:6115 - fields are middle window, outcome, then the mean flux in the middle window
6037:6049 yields -0.077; 23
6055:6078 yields -0.030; 22.3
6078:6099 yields -0.022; 22.4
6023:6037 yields -0.046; 22.1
